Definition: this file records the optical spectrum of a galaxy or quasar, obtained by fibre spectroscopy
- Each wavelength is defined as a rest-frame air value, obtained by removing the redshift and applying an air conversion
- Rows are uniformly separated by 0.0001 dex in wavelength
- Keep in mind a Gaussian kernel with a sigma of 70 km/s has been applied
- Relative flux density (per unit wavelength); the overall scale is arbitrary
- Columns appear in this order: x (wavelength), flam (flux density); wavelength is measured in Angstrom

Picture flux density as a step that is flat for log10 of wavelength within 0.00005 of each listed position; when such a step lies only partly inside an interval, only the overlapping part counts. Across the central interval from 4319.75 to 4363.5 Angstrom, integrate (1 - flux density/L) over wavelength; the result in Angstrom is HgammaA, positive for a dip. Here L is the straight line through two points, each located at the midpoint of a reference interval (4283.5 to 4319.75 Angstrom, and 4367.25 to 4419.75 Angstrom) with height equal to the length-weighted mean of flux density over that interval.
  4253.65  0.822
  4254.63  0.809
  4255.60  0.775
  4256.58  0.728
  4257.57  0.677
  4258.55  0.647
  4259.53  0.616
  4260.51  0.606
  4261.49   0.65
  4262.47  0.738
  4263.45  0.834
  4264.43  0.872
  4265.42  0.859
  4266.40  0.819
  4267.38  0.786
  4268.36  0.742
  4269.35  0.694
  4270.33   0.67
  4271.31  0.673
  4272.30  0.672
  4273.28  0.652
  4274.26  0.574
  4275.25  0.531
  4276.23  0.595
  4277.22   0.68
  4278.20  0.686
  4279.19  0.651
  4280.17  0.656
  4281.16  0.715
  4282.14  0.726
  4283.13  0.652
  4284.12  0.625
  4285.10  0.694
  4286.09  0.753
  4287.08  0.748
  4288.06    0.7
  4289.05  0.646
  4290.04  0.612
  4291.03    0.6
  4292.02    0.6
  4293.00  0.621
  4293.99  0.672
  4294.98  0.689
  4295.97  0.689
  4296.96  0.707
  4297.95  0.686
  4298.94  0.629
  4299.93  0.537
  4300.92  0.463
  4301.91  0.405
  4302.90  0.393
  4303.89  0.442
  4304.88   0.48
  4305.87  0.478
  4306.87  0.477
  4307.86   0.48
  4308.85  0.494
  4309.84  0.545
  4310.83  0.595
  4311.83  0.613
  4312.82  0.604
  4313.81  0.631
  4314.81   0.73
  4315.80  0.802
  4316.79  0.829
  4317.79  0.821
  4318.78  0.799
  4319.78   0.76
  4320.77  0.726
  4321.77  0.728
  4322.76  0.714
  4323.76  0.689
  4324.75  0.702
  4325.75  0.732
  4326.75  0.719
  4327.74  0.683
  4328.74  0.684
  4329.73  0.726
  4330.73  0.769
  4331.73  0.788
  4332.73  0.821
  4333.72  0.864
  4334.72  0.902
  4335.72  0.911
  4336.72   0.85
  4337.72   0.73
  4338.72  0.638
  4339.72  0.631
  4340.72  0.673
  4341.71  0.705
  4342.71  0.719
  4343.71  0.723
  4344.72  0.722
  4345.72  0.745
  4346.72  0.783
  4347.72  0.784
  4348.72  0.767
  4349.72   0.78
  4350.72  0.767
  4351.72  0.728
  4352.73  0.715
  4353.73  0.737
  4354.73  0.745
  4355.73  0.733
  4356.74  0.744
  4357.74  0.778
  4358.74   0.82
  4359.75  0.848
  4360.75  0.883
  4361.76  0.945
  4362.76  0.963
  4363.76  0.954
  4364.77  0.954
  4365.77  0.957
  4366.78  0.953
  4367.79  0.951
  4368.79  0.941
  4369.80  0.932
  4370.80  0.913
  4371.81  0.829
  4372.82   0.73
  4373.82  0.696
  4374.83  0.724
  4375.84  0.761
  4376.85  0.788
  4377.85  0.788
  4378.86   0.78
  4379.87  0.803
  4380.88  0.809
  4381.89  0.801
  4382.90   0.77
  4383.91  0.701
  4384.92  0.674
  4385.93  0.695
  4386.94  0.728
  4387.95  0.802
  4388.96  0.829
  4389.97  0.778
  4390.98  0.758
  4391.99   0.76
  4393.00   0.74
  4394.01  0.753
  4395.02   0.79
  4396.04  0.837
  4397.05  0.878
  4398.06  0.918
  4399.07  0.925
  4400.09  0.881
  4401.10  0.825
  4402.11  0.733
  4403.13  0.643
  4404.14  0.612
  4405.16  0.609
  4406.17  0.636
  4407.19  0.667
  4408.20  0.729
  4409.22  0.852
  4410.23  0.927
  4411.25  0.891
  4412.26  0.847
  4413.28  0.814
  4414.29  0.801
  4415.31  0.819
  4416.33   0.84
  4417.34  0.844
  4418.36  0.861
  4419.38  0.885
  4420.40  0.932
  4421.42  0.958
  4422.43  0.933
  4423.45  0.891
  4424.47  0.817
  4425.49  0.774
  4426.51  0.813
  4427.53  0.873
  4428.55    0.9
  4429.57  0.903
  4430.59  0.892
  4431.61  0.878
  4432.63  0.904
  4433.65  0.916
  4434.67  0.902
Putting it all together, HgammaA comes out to -4.3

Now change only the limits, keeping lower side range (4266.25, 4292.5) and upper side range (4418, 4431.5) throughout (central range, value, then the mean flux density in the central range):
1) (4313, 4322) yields -0.36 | 0.754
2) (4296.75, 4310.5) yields 3.75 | 0.513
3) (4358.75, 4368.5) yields -1.69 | 0.928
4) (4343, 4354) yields 0.28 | 0.749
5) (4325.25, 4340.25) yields -0.32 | 0.763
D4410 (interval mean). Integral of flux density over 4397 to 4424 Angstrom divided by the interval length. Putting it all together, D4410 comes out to 0.82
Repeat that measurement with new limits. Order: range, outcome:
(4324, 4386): 0.788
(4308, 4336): 0.724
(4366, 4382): 0.827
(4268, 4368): 0.705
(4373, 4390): 0.759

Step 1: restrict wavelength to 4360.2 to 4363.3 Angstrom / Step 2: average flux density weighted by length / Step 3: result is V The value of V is 0.931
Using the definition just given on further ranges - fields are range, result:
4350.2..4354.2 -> 0.737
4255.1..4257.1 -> 0.751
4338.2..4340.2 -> 0.635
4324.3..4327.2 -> 0.716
